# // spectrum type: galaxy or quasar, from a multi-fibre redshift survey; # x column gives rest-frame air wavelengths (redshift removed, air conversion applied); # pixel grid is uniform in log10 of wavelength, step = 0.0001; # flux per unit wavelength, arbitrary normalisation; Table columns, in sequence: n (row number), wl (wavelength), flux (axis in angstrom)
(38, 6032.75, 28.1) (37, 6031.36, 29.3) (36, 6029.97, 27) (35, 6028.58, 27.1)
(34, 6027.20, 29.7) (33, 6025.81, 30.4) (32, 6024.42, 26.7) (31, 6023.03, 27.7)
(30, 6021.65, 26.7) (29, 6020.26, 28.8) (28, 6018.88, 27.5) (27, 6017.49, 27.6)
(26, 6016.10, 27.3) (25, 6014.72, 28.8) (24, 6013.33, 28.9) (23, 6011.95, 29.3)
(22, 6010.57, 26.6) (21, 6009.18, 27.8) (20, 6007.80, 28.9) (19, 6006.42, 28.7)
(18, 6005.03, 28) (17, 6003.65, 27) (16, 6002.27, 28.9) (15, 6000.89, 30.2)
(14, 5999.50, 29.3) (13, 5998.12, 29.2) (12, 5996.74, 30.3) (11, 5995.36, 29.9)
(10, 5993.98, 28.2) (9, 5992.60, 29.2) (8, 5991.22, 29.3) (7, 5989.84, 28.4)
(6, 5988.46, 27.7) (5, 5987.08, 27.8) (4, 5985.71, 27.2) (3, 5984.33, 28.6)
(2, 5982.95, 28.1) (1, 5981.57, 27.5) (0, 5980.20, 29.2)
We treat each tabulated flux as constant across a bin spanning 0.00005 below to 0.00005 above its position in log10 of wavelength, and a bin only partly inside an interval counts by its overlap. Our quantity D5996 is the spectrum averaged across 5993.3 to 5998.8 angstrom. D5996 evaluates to 29.4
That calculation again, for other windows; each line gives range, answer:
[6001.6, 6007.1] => 28.1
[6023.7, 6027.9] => 28.9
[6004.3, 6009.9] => 28.3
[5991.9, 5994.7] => 28.7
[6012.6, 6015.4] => 28.8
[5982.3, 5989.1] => 27.9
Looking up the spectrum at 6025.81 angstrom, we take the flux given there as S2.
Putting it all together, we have 30.4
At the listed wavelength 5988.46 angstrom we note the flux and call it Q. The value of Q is 27.7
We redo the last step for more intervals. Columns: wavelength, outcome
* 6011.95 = 29.3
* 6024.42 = 26.7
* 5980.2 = 29.2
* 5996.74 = 30.3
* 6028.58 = 27.1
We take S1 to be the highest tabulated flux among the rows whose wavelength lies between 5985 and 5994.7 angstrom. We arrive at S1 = 29.3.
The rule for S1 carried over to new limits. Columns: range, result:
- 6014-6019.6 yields 28.8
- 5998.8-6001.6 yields 30.2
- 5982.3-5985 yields 28.6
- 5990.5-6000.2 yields 30.3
